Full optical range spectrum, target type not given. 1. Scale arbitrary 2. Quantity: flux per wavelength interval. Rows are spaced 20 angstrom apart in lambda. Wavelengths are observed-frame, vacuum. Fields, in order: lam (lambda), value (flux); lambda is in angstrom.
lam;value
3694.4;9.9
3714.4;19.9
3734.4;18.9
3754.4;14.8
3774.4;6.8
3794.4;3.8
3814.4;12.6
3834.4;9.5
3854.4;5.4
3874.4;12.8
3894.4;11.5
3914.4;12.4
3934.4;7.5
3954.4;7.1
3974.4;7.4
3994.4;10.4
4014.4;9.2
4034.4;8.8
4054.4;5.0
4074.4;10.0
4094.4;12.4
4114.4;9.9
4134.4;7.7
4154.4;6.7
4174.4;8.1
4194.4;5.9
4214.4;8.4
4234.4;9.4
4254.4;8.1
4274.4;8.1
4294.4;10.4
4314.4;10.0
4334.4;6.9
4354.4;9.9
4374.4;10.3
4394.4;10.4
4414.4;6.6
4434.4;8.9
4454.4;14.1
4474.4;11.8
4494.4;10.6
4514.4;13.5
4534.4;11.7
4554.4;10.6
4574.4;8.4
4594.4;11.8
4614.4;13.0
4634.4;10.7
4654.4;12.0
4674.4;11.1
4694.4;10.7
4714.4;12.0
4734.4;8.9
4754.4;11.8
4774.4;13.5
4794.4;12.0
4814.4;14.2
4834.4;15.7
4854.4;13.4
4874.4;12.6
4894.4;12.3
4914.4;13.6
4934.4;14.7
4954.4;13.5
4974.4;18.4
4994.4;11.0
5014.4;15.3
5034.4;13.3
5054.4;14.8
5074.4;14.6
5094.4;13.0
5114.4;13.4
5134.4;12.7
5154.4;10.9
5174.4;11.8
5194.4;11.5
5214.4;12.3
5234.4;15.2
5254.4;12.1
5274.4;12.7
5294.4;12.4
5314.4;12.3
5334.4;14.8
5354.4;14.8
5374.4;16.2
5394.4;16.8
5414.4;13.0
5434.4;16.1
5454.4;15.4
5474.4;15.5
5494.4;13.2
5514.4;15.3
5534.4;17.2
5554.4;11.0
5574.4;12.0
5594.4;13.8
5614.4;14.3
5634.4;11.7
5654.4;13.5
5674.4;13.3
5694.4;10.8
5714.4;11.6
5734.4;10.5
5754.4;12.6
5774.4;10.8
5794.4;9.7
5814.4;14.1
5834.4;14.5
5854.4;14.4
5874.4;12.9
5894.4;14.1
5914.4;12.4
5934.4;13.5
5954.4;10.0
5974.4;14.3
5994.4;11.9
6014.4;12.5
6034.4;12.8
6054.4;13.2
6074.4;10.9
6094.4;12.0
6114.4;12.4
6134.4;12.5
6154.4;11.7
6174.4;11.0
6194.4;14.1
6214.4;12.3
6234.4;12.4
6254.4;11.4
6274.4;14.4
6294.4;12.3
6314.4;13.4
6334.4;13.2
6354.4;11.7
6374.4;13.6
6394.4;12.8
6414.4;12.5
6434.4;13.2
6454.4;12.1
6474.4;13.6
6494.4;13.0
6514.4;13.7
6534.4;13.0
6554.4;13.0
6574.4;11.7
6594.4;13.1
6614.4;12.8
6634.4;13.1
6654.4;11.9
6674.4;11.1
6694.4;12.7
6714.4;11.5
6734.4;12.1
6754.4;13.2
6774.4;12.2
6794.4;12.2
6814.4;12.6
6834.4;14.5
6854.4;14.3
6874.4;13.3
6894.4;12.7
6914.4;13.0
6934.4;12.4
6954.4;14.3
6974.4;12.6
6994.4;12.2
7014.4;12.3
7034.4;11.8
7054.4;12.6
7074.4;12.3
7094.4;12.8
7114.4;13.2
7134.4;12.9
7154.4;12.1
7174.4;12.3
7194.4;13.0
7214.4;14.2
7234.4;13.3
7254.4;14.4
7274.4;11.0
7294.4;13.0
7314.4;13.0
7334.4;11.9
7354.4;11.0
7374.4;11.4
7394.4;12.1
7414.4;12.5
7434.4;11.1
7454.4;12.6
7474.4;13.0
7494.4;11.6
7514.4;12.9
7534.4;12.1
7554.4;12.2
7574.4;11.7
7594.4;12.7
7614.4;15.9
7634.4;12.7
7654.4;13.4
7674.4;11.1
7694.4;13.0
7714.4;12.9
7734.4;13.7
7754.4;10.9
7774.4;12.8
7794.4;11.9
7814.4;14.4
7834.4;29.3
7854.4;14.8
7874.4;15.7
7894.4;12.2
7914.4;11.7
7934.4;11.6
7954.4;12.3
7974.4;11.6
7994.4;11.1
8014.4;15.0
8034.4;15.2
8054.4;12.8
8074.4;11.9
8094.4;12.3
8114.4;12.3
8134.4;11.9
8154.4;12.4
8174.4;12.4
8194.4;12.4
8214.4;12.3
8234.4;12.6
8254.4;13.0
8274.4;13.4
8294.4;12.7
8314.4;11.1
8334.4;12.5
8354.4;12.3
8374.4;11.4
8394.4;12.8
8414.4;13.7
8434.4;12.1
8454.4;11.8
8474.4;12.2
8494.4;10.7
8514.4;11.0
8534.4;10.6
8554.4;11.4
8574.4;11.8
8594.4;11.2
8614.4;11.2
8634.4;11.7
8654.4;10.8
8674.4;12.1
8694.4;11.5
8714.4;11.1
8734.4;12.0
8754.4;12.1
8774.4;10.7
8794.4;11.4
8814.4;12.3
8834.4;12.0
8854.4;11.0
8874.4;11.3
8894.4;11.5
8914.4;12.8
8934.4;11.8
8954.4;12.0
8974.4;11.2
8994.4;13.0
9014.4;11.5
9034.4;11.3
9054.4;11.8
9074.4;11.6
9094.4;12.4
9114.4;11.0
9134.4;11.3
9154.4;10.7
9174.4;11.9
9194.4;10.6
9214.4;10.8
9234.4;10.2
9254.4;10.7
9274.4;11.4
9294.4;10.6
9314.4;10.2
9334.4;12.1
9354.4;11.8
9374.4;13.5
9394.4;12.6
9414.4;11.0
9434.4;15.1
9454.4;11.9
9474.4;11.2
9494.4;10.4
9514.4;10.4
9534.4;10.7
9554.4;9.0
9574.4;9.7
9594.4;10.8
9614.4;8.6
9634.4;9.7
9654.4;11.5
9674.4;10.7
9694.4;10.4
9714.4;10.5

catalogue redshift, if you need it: 0.194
